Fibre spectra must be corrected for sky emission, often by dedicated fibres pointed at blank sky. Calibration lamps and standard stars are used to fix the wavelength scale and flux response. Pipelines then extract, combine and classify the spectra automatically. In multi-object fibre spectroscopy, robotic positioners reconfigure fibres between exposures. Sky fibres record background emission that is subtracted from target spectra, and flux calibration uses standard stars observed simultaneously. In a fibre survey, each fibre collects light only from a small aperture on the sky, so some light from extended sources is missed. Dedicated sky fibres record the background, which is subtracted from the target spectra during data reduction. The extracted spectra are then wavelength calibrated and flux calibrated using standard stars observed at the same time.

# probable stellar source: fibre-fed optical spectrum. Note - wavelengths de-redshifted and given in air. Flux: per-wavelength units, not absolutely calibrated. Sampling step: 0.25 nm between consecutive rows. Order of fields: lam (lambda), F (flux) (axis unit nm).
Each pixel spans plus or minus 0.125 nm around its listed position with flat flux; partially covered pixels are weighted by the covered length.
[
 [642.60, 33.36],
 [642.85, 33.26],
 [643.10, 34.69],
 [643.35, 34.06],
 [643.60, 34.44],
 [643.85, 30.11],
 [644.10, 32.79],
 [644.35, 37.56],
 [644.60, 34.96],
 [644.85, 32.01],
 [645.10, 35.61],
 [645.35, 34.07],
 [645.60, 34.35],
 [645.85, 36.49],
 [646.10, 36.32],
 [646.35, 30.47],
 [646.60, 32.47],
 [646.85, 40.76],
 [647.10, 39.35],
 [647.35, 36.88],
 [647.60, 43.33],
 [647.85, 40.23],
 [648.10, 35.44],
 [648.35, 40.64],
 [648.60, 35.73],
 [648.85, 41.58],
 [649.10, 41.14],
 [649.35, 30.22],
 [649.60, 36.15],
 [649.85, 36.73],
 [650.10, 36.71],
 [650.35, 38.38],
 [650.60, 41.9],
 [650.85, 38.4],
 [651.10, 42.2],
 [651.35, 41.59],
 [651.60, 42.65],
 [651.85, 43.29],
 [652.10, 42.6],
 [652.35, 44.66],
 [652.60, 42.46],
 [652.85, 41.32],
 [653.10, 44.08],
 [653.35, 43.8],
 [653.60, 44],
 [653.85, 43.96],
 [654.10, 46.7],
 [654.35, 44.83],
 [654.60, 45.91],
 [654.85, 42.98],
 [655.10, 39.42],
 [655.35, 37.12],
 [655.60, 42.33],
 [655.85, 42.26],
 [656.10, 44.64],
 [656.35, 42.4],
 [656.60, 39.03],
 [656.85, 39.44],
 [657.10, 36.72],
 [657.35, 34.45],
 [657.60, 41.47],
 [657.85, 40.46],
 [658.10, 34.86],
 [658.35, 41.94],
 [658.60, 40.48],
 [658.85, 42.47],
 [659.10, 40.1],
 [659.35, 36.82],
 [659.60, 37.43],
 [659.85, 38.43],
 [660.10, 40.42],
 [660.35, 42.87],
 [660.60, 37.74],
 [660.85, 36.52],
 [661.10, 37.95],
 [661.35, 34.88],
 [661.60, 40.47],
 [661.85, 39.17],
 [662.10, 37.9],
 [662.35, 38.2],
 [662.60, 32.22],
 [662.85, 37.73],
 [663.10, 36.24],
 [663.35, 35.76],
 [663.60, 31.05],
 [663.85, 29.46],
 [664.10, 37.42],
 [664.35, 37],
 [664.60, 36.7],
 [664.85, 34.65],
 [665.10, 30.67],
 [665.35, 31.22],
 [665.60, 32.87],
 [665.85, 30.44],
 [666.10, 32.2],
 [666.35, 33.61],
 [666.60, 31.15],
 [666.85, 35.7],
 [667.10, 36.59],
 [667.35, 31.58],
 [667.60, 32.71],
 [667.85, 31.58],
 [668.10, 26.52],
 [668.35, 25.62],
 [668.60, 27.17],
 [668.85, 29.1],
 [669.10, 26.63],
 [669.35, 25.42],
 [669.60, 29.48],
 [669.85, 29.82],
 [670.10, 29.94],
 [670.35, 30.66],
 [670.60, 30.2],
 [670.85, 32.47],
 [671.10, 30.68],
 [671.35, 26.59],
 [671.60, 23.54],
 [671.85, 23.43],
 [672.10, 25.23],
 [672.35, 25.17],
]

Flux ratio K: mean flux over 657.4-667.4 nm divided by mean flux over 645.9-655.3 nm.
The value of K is 0.91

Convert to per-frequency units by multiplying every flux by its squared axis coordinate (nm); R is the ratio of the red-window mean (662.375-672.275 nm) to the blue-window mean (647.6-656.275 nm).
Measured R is 0.79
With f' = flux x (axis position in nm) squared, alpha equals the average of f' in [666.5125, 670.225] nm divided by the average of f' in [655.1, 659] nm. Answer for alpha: 0.8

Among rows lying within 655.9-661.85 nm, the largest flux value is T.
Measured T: 44.64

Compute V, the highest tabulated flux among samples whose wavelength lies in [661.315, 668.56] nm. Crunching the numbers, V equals 40.47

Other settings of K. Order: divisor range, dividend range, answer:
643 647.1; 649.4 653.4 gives 1.18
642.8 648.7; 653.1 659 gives 1.16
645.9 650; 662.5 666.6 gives 0.90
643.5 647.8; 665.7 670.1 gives 0.85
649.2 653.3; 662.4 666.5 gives 0.84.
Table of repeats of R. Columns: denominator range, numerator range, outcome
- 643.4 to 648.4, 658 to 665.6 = 1.08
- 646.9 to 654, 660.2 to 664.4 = 0.94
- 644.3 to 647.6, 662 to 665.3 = 1.03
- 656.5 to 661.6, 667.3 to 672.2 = 0.76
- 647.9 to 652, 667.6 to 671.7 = 0.78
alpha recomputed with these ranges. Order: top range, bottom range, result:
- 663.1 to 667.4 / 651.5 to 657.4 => 0.82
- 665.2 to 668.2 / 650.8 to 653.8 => 0.79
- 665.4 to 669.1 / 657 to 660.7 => 0.81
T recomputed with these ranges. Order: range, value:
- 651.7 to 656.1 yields 46.7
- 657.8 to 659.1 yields 42.47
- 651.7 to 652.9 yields 44.66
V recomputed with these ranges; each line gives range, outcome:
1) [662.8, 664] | 37.73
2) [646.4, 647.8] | 43.33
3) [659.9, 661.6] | 42.87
